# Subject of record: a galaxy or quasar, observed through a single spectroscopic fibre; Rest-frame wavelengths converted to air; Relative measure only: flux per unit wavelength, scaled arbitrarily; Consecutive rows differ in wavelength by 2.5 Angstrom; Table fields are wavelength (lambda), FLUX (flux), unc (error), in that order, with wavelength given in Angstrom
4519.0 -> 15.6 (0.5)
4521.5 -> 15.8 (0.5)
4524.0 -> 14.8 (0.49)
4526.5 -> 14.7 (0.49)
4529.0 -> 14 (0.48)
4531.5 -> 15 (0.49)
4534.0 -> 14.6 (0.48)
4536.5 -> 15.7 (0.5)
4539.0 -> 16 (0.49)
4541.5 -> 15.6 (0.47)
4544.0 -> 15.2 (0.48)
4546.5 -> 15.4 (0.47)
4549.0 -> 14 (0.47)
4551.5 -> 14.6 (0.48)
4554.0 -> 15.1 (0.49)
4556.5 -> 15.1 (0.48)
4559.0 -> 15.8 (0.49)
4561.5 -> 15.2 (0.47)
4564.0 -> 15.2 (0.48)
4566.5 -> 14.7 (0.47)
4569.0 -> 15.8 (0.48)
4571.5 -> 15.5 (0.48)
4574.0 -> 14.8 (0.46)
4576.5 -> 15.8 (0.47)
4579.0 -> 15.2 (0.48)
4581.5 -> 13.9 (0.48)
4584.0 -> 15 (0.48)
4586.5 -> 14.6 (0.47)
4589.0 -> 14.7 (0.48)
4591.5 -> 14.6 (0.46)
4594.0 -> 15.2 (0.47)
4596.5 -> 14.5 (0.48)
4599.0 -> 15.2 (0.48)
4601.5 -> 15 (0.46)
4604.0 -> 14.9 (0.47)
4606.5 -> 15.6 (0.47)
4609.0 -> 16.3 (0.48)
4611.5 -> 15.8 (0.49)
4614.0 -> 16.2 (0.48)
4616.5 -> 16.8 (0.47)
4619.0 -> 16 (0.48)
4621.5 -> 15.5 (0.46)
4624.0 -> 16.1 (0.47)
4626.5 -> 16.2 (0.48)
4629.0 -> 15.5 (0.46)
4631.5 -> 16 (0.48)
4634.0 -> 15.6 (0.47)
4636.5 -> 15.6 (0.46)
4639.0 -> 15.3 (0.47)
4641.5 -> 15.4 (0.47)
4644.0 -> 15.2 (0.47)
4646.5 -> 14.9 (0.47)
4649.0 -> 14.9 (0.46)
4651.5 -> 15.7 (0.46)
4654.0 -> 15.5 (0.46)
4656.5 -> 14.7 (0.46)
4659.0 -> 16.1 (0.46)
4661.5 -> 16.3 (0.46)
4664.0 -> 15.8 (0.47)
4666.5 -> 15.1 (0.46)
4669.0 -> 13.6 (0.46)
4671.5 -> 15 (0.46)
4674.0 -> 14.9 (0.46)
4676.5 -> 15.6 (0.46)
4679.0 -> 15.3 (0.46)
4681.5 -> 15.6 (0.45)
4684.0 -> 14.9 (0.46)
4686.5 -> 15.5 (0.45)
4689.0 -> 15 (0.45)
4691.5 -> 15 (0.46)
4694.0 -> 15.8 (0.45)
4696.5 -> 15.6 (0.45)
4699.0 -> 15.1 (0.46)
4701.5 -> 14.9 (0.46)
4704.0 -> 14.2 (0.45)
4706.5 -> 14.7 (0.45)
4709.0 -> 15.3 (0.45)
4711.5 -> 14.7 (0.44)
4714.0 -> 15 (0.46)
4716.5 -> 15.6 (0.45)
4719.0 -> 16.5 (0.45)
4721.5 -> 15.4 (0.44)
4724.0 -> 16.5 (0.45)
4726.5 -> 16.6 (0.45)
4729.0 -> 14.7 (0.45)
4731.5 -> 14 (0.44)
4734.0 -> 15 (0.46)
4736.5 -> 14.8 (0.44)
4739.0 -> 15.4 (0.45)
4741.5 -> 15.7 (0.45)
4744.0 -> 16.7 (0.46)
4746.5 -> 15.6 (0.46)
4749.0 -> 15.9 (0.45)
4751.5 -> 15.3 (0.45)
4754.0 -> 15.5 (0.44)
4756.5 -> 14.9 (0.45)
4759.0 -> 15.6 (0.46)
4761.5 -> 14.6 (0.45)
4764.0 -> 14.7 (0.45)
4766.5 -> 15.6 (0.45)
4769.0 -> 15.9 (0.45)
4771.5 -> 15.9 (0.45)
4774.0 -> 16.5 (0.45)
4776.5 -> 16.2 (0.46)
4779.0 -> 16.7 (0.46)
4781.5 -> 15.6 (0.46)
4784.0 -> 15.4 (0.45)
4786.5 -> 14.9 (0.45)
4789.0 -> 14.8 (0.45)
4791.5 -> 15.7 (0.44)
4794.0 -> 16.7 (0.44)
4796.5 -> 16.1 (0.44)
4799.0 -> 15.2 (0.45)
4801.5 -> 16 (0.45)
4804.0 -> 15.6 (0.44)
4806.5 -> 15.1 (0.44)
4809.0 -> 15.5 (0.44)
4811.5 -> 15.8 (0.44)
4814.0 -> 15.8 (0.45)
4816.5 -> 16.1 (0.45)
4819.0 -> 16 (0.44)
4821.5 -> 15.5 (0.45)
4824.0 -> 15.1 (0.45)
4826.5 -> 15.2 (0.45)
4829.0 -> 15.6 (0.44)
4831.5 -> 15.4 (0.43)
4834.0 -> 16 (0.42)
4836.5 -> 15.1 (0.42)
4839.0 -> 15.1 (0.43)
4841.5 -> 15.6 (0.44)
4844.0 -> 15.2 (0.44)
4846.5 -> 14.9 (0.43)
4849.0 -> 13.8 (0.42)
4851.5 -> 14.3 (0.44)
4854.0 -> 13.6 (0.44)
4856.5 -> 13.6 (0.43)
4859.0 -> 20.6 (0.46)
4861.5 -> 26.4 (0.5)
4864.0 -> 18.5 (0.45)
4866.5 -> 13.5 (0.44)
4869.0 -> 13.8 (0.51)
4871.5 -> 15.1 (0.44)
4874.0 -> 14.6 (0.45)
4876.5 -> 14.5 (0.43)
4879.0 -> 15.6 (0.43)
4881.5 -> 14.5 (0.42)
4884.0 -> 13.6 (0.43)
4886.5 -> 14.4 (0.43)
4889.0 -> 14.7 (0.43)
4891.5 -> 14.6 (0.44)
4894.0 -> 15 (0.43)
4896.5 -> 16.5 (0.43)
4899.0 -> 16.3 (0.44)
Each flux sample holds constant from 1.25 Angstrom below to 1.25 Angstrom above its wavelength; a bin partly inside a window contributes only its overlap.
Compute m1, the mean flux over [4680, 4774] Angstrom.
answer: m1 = 15.4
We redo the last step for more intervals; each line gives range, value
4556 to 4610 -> 15.1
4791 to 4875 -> 15.8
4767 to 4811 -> 15.8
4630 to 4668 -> 15.5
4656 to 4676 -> 15.2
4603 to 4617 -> 15.9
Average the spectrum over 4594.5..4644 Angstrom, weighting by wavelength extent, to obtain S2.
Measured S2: 15.6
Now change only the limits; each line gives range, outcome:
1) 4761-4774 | 15.5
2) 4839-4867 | 16.4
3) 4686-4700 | 15.3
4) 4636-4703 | 15.3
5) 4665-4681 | 15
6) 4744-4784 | 15.7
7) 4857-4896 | 15.9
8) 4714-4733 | 15.6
